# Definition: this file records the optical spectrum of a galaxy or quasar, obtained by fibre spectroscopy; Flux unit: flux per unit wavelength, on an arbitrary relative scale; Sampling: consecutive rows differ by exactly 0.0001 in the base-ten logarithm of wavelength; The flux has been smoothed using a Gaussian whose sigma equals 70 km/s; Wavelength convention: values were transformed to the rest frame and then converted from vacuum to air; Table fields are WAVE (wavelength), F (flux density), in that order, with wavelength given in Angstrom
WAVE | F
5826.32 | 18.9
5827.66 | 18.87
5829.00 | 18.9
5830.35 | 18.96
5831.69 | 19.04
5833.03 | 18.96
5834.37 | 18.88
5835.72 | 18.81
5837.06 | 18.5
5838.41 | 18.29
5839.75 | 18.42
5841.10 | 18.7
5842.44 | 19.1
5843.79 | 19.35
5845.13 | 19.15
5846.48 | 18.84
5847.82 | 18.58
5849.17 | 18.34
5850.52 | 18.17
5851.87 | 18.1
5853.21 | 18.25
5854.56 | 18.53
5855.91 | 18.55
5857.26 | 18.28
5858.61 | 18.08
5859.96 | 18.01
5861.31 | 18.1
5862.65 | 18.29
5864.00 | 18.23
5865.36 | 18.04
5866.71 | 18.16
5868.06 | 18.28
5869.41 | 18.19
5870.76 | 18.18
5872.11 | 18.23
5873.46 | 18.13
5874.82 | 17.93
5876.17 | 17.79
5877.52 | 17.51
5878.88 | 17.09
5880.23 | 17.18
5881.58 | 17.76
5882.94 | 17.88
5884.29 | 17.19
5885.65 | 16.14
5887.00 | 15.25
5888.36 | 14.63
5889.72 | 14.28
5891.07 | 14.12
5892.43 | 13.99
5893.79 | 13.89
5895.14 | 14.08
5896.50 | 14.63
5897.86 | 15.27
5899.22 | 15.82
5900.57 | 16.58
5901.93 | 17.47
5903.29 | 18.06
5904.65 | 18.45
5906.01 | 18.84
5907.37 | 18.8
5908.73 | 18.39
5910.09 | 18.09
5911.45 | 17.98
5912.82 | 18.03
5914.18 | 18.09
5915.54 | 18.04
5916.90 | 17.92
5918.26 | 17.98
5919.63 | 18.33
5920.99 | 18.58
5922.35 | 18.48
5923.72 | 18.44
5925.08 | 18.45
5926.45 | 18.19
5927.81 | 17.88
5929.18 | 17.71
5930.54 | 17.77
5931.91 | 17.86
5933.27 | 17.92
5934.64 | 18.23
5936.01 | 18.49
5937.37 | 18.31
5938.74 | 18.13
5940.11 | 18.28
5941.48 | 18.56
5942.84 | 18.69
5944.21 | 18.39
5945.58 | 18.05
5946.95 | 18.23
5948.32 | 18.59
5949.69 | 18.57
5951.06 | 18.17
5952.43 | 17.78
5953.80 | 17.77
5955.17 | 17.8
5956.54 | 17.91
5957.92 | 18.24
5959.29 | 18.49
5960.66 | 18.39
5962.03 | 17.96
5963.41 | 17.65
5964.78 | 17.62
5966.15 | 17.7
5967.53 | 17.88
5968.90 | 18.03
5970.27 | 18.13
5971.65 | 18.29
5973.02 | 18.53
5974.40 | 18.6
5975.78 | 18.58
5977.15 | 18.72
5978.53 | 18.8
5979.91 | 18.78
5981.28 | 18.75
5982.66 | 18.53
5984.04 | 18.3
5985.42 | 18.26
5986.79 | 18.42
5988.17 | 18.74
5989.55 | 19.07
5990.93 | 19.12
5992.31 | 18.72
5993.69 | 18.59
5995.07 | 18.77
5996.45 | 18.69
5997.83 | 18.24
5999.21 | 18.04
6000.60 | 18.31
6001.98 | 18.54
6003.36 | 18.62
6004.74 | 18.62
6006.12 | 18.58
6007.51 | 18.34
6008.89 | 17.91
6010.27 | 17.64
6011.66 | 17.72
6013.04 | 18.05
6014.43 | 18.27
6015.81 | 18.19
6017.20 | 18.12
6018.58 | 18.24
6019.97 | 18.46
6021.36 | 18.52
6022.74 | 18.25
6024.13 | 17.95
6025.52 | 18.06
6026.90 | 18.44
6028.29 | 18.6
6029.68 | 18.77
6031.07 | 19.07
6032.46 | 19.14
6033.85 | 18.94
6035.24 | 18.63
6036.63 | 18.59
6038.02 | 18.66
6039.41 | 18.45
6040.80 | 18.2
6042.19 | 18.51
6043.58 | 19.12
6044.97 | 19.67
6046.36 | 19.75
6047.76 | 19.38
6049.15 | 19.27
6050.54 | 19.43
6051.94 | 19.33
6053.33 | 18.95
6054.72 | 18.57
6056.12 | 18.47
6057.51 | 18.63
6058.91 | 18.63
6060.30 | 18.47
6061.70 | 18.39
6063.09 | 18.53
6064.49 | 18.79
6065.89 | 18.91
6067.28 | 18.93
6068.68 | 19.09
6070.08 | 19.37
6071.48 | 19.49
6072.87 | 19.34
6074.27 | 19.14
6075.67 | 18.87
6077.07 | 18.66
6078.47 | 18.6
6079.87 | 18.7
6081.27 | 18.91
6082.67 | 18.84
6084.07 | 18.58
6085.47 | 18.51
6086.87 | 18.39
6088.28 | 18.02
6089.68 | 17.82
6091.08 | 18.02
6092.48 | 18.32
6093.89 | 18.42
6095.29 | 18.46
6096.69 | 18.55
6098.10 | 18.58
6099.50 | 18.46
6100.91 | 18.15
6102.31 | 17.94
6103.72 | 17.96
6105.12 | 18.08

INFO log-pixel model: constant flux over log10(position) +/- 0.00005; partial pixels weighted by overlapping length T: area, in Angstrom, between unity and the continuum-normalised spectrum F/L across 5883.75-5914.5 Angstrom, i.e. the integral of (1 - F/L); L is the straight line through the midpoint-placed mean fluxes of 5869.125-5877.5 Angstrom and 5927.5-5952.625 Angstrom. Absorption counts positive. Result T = 2.9 Angstrom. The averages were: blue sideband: 18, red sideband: 18.2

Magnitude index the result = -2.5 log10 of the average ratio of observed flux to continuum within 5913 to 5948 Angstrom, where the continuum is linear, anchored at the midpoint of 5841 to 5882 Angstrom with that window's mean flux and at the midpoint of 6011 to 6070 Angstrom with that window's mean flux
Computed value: 0.012 mag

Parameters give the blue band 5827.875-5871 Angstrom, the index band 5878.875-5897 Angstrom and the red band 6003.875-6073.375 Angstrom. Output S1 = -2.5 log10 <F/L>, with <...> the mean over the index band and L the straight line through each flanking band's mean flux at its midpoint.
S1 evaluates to 0.19 mag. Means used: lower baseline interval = 18.5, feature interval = 15.5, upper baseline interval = 18.7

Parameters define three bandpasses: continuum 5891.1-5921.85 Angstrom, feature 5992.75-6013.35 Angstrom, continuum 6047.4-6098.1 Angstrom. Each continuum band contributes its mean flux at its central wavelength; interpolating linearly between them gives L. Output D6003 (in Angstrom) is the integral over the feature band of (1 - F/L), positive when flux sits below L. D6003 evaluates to -0.3 Angstrom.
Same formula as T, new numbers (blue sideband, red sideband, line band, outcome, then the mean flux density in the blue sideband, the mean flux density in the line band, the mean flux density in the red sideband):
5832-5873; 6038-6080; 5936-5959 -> 0.5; 18.5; 18.2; 18.9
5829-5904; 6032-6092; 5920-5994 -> -0.7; 17.5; 18.3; 18.8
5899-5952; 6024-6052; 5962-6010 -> 0.3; 18.1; 18.4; 18.9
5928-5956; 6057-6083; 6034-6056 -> -0.3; 18.2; 19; 18.9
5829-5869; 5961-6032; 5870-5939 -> 4.3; 18.5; 17.3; 18.4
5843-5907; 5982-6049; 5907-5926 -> -0.6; 17.3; 18.2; 18.5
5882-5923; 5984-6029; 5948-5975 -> -0.6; 16.8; 18.1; 18.4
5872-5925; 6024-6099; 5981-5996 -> -0.6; 17.1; 18.7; 18.7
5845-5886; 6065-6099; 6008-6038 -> 0.2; 18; 18.4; 18.7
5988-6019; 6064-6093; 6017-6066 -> -0.4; 18.4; 18.7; 18.7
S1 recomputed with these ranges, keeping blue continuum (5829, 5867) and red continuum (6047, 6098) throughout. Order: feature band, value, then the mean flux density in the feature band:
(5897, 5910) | 0.06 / 17.5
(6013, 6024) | 0.03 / 18.3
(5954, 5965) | 0.04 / 18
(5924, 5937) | 0.03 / 18.1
